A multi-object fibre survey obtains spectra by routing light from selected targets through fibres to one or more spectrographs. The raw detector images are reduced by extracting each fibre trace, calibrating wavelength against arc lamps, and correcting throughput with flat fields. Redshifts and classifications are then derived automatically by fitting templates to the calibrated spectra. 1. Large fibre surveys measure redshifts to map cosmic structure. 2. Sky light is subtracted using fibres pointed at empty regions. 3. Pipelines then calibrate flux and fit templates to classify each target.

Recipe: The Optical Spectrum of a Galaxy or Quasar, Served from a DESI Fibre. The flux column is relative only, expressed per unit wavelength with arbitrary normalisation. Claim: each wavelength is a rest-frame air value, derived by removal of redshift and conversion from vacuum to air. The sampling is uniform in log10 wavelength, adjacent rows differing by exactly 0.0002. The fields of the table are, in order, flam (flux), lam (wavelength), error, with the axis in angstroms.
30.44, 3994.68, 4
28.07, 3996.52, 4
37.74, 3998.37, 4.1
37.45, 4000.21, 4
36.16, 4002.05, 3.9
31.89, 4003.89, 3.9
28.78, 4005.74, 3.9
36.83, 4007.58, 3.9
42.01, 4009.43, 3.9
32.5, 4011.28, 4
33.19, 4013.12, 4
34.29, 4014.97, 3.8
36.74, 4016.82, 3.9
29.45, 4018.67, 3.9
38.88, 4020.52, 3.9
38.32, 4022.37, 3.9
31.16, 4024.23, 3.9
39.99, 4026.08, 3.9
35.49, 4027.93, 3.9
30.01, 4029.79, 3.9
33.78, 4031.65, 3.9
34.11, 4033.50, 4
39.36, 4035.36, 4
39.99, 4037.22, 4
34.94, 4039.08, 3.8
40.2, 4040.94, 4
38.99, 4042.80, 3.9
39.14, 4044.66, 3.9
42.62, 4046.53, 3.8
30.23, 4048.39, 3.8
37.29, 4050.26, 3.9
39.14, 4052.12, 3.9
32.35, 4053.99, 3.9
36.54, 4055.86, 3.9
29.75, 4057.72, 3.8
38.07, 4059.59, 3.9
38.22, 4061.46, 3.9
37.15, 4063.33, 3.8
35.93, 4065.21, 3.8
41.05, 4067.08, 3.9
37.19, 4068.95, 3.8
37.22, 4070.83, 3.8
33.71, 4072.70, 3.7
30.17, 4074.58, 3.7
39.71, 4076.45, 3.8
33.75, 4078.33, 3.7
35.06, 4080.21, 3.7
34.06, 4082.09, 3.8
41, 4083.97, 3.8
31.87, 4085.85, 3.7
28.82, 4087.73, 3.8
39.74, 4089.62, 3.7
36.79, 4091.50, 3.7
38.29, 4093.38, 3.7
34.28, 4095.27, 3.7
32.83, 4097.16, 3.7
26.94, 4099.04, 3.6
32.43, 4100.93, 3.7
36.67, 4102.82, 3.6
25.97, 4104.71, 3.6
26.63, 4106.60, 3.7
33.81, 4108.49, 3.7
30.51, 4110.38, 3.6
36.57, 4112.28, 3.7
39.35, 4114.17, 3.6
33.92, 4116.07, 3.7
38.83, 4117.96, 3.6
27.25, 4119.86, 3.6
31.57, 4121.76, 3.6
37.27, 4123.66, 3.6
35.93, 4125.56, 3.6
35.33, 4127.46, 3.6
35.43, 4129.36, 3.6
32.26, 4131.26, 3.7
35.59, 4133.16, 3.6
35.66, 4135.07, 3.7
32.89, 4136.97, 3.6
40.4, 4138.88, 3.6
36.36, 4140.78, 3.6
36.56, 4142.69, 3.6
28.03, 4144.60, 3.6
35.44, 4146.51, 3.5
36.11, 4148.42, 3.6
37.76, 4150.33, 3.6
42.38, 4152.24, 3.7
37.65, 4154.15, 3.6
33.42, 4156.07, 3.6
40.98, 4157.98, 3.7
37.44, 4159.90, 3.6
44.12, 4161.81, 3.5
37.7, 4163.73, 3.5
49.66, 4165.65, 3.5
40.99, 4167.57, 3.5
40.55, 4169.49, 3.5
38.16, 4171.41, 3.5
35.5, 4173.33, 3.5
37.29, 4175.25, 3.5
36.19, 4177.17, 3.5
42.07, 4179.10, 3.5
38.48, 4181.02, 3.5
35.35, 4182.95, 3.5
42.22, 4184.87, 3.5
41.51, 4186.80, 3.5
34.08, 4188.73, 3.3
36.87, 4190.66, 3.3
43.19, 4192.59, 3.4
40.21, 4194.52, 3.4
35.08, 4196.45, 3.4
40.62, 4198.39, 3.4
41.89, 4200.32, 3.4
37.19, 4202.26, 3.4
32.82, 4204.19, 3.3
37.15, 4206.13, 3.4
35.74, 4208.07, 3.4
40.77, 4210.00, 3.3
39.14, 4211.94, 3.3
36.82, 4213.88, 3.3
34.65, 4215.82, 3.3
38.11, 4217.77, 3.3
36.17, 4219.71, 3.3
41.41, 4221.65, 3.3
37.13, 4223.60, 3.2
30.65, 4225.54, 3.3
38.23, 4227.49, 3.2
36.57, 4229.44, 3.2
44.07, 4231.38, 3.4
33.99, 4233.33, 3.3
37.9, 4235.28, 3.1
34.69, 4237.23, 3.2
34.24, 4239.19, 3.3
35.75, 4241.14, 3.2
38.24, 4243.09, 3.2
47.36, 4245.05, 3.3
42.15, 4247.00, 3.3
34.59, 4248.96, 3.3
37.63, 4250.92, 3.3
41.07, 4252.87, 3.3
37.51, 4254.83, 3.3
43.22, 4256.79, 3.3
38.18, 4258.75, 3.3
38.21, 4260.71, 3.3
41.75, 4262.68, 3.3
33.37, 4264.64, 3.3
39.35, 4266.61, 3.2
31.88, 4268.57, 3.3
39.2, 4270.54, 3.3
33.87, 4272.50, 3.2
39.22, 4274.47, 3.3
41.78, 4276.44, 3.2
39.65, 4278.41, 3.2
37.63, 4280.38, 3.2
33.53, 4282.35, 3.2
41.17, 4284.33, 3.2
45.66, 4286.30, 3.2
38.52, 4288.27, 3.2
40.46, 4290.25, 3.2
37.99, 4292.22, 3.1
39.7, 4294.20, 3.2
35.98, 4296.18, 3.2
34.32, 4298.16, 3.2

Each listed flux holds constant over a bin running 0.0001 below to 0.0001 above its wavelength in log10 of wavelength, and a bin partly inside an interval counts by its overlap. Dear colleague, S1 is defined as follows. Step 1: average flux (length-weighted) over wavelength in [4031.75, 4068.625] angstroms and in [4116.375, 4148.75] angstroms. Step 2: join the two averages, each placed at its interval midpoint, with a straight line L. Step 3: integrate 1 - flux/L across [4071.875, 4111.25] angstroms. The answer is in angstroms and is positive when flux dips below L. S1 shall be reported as 2.6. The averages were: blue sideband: 37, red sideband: 34.7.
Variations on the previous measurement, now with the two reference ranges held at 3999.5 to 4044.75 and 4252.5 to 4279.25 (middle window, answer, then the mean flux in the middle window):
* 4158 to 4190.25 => -1.8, 39.5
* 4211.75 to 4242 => 0.9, 36.8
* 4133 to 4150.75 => 0.8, 35.4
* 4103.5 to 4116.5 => 1.5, 32.4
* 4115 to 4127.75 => 0.9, 34.3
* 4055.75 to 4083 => 0.3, 35.8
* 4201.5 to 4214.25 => 0.2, 37.1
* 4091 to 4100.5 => 0.8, 33.6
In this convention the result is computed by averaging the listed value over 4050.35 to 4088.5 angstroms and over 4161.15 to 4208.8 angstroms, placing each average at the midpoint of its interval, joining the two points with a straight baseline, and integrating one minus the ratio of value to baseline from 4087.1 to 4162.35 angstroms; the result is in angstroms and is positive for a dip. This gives 4.6 angstroms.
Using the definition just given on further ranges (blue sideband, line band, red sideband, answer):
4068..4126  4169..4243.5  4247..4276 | -2.0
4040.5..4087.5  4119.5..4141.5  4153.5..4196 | 1.8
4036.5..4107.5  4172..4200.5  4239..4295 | -0.9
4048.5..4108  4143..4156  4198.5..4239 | 0.0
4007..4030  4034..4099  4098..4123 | -4.5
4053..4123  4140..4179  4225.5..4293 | -2.3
